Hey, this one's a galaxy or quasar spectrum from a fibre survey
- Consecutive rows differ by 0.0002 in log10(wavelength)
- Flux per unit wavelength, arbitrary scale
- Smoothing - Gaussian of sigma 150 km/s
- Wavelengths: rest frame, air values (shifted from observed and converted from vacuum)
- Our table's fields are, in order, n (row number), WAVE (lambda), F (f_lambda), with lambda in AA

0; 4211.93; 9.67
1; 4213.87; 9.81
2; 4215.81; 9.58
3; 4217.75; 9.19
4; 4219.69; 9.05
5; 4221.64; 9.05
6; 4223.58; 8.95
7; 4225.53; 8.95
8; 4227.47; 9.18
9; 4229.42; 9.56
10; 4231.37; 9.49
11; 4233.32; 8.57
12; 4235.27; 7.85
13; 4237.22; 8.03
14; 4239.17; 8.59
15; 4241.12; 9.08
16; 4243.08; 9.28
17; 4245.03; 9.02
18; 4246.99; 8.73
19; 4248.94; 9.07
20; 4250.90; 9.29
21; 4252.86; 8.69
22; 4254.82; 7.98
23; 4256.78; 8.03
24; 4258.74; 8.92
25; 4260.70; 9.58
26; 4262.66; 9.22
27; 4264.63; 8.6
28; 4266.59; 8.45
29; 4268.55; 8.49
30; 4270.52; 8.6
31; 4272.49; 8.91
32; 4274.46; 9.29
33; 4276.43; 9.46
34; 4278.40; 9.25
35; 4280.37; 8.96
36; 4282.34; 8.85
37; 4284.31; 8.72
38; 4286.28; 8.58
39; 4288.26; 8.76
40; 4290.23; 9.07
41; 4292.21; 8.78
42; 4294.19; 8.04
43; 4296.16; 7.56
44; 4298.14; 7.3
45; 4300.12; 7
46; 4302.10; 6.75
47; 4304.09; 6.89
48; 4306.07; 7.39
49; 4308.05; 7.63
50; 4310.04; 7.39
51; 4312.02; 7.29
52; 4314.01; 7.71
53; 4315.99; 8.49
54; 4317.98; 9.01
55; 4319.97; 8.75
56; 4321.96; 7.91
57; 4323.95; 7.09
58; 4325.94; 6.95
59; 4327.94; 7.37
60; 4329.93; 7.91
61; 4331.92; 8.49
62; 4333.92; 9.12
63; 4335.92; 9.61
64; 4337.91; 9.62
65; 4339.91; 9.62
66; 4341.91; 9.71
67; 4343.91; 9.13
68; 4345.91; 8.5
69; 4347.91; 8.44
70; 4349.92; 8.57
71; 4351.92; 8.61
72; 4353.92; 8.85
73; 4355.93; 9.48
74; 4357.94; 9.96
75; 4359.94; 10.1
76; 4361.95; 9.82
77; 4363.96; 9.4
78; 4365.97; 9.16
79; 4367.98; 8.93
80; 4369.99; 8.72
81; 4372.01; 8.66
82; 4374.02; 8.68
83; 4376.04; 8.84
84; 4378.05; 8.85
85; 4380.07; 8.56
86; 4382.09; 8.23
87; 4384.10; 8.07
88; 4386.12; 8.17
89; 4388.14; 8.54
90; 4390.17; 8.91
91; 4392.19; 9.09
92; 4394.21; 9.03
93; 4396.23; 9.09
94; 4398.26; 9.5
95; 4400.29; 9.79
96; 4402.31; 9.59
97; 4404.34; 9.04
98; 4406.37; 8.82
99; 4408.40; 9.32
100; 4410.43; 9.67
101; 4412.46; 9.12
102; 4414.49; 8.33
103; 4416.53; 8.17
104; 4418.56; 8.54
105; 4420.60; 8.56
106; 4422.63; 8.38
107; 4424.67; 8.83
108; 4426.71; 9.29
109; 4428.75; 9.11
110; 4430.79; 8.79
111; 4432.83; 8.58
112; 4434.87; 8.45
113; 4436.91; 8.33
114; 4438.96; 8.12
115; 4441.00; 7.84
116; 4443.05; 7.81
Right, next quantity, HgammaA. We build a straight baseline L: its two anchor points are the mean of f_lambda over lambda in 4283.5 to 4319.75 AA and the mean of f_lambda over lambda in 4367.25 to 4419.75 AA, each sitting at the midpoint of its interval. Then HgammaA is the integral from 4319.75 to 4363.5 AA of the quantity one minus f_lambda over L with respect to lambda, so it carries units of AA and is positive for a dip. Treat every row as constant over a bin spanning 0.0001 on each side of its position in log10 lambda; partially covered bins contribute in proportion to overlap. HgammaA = -2.50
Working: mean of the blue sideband 7.92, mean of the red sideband 8.85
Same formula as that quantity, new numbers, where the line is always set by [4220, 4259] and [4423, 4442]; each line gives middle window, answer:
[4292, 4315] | 3.4 AA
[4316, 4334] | 1.4 AA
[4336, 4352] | -0.7 AA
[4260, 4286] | -0.5 AA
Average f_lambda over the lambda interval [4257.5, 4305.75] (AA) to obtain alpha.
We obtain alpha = 8.48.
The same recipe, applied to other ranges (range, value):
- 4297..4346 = 8.1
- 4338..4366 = 9.25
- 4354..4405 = 9.04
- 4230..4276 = 8.79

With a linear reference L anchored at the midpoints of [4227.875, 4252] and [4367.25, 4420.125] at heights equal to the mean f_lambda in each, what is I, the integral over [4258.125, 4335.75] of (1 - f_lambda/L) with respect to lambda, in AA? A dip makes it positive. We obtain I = 5.2 AA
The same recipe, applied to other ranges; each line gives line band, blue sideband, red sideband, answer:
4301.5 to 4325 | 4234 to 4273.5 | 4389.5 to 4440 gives 2.9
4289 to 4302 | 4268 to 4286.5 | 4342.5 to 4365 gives 1.6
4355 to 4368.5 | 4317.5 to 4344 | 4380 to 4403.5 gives -1.3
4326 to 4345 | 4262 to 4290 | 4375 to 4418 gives 0.1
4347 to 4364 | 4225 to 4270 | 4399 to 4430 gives -0.6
